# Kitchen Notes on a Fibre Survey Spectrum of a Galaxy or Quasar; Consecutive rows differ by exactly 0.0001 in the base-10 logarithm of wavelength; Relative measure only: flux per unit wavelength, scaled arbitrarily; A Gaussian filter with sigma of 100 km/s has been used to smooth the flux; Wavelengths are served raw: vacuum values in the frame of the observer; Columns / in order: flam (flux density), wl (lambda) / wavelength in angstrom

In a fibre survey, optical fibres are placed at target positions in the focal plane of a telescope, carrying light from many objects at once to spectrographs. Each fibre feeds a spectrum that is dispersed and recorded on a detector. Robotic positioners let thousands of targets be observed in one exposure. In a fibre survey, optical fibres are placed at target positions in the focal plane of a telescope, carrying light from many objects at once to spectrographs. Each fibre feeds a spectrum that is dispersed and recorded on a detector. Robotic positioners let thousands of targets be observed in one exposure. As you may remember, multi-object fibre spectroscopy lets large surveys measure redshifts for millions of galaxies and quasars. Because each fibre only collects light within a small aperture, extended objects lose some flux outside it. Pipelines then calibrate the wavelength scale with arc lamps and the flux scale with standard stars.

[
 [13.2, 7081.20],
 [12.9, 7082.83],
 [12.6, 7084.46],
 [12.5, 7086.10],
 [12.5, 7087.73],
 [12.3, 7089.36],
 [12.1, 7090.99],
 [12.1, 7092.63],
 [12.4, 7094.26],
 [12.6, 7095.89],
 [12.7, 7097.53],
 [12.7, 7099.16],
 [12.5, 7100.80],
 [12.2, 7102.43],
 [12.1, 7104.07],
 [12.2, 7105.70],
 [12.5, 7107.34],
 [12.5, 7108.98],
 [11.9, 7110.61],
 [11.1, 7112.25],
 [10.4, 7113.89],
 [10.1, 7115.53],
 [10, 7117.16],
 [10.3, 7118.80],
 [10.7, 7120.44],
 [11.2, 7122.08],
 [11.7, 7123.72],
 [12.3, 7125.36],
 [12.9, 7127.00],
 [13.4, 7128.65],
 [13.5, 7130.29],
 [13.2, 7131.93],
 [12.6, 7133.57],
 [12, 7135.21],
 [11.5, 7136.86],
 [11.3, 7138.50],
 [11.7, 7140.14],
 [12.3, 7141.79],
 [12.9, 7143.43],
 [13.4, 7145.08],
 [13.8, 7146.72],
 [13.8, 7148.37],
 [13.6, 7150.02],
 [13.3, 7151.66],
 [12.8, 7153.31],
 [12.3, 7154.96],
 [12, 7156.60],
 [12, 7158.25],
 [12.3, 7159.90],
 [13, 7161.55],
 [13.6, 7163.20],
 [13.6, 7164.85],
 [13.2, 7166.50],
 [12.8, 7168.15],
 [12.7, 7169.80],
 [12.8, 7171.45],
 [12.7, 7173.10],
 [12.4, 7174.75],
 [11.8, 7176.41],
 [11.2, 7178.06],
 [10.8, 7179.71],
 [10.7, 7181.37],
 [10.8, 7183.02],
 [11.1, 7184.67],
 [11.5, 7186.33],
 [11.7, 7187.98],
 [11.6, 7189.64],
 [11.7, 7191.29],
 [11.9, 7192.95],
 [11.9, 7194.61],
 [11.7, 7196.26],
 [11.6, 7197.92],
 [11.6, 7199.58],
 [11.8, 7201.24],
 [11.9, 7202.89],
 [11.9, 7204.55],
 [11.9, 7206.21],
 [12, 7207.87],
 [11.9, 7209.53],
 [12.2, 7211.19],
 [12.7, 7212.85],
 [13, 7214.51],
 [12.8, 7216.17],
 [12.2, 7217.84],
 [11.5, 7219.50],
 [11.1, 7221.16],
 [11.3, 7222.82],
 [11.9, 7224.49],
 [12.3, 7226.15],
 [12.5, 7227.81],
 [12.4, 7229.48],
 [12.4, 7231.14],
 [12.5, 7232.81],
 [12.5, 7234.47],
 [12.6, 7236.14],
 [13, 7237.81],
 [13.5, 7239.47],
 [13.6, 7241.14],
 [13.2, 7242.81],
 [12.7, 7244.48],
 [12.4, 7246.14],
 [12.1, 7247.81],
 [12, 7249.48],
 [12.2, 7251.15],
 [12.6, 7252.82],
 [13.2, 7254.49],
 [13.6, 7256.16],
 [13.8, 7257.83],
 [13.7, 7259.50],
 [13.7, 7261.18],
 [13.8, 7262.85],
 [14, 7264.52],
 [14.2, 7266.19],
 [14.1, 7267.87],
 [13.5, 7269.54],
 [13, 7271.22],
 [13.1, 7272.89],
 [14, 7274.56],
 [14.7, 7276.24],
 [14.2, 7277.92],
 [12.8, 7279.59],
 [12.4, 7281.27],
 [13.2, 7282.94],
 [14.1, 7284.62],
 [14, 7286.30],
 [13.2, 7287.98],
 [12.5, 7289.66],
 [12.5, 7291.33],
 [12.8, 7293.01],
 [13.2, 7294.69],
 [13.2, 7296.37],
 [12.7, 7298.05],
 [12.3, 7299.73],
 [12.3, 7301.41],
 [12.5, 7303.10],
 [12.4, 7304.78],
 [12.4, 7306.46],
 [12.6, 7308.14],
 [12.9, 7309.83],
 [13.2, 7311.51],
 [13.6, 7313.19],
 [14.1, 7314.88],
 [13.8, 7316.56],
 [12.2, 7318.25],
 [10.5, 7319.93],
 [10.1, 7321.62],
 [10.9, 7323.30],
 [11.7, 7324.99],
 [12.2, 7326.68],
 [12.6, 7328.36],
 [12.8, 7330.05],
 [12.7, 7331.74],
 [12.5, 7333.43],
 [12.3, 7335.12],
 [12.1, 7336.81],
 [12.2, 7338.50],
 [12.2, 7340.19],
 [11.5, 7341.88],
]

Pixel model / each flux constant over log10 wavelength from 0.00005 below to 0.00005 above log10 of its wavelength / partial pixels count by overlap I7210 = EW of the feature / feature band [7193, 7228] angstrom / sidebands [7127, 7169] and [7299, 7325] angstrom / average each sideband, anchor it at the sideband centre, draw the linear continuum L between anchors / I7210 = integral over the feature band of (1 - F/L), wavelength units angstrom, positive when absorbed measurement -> 1.8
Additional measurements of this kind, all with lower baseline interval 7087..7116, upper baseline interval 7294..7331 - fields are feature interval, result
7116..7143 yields 0.5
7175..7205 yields 1.7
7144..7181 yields -1.6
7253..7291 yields -3.6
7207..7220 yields 0.0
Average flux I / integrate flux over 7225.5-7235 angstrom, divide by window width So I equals 12.4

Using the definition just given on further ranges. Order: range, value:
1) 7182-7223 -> 11.8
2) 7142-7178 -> 12.8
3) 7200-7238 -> 12.2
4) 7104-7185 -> 12.2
